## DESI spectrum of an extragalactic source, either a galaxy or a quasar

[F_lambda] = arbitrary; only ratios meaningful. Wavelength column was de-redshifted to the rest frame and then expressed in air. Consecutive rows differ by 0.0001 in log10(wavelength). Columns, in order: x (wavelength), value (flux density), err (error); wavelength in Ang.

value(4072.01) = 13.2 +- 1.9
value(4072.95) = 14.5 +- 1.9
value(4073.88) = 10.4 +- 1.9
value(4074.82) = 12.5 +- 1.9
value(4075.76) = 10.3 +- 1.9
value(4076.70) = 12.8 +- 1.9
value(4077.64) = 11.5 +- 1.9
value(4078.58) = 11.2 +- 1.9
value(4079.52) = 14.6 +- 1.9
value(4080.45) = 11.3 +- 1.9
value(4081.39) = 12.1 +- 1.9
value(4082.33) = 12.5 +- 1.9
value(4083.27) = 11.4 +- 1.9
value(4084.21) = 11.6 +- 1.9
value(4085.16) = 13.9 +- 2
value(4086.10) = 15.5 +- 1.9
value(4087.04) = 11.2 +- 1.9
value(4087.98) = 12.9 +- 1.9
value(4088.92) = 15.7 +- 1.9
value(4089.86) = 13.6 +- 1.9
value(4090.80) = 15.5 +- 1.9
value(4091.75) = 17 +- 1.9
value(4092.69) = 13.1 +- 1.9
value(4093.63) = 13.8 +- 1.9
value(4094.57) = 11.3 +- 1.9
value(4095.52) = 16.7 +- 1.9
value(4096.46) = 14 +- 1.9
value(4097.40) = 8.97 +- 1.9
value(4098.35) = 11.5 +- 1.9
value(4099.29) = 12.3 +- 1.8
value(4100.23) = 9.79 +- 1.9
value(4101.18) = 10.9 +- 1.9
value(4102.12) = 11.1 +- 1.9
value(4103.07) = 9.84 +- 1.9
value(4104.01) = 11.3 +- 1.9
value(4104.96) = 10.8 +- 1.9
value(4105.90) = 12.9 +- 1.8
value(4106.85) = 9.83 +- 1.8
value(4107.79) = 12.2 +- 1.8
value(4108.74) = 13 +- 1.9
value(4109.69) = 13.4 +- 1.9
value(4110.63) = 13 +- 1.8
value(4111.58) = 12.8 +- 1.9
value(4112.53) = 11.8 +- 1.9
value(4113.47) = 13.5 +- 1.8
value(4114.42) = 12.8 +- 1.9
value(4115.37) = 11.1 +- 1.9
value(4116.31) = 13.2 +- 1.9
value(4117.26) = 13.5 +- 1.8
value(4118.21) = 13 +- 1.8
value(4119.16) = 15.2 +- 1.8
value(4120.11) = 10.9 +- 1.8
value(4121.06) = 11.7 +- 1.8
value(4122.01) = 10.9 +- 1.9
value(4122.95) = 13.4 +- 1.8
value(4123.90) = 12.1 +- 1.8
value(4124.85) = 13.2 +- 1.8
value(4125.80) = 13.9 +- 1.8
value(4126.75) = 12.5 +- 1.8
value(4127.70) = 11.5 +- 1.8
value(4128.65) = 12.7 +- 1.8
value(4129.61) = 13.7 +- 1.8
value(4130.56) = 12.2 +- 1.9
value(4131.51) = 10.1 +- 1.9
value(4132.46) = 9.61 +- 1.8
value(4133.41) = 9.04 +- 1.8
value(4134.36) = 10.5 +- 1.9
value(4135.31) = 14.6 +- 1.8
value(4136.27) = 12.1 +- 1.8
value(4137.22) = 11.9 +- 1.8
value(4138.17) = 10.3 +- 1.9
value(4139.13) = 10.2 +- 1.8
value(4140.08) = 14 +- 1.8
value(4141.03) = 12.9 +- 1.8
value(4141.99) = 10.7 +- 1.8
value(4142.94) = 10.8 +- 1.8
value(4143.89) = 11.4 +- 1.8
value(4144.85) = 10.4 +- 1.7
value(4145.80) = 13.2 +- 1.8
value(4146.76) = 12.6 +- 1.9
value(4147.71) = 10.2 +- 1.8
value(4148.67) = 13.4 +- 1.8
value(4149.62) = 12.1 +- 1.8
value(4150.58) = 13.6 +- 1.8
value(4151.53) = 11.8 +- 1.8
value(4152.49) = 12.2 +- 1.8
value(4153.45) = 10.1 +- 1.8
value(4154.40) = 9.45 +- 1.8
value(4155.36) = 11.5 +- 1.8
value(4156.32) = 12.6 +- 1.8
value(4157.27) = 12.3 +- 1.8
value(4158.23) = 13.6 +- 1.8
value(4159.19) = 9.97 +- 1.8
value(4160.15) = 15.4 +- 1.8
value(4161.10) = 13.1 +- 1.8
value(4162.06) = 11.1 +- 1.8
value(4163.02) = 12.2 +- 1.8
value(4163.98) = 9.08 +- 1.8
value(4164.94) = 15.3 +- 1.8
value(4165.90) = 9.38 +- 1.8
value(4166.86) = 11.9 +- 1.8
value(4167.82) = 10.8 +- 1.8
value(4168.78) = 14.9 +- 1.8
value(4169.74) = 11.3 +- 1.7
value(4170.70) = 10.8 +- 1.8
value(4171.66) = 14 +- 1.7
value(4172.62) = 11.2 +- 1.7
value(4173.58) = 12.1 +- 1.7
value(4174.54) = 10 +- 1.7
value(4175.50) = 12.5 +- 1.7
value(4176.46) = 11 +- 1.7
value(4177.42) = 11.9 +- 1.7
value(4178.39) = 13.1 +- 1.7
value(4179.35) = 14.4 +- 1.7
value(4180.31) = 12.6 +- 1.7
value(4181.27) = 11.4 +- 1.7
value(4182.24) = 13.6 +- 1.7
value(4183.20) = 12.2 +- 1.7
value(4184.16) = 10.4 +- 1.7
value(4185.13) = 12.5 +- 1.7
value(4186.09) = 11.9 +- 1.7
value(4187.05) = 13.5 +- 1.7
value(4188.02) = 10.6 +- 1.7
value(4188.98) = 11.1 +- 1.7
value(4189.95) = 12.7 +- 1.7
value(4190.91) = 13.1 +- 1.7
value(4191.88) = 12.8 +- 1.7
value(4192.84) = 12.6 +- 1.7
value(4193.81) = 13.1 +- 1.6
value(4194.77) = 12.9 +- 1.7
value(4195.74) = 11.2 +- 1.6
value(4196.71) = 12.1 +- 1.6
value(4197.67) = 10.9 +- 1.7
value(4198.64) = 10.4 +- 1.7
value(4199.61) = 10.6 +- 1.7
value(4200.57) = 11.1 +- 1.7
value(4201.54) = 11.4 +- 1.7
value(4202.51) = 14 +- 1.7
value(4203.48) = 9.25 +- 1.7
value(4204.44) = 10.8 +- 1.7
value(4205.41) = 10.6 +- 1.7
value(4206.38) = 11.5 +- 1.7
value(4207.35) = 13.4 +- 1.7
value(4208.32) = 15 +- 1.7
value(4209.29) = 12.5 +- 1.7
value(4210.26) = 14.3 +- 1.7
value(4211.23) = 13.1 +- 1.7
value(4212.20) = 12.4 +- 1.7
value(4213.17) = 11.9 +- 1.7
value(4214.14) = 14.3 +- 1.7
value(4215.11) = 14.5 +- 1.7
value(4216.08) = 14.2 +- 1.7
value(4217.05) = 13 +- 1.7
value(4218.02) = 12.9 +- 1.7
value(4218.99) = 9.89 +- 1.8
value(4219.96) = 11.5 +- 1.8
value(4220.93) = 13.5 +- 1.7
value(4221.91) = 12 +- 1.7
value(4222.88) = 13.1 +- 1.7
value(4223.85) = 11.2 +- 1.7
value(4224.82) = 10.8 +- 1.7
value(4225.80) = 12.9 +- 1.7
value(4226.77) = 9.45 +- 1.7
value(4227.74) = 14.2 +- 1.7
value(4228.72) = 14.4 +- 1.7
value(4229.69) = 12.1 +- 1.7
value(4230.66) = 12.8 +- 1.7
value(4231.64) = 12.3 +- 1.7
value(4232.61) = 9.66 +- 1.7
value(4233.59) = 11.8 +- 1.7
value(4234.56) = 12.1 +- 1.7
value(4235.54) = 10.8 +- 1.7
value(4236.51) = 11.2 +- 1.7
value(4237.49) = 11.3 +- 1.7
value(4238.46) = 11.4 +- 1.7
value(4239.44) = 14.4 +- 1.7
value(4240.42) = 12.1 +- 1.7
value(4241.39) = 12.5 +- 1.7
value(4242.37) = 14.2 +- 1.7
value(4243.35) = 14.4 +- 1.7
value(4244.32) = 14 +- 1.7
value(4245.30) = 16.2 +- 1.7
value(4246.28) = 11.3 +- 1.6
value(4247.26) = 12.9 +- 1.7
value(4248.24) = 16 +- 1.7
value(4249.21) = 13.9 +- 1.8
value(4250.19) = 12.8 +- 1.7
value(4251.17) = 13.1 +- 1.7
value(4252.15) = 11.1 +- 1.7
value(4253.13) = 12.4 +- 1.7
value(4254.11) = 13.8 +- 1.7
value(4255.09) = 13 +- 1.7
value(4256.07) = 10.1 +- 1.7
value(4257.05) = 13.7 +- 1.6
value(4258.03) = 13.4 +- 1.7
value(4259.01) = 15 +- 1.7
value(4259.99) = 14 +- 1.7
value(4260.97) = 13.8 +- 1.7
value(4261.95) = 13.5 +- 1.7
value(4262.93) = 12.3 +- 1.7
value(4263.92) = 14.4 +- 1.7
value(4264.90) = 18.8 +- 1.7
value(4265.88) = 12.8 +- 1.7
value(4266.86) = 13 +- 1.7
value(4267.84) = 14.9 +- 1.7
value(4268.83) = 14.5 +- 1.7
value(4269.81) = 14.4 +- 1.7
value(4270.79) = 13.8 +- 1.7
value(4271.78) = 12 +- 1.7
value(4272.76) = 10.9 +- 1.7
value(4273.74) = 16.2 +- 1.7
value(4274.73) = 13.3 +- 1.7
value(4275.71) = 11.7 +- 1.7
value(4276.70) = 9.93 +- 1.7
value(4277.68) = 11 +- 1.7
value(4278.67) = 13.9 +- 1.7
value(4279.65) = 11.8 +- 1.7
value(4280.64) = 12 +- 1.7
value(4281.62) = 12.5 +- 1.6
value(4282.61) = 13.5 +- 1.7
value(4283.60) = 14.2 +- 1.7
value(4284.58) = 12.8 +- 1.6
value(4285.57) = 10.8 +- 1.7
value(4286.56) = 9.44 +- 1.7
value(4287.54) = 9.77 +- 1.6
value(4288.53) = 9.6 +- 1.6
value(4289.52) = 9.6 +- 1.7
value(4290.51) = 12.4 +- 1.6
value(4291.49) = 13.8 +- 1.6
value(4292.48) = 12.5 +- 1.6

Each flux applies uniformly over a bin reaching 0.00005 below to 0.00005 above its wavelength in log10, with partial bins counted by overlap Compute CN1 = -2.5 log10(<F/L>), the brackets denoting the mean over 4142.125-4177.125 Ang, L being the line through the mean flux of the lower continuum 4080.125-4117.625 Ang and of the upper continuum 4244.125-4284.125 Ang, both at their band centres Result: 0.09 mag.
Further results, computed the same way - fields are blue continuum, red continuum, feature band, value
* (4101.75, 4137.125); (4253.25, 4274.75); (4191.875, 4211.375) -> 0.085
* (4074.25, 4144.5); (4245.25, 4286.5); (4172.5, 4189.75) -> 0.058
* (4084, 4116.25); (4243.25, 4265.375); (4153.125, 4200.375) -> 0.098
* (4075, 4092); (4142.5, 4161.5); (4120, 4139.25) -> 0.045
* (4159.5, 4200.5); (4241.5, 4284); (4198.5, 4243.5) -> 0.037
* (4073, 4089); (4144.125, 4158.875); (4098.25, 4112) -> 0.054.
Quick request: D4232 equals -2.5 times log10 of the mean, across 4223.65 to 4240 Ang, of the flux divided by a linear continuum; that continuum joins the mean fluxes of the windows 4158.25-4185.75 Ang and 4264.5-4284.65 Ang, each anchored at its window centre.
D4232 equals 0.07 mag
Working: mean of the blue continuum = 12.1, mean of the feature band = 11.9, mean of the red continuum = 13.2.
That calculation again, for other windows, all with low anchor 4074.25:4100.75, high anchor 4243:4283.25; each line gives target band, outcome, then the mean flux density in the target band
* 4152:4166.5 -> 0.10 mag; 11.8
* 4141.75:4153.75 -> 0.10 mag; 11.8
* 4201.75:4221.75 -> 0.05 mag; 12.6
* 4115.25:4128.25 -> 0.02 mag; 12.6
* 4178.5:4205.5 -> 0.10 mag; 12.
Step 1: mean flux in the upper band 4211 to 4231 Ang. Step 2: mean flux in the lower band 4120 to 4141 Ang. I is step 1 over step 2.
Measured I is 1.1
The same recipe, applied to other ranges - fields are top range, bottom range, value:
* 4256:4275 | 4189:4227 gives 1.13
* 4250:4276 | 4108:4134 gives 1.09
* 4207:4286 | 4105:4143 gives 1.06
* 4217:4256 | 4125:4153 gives 1.05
